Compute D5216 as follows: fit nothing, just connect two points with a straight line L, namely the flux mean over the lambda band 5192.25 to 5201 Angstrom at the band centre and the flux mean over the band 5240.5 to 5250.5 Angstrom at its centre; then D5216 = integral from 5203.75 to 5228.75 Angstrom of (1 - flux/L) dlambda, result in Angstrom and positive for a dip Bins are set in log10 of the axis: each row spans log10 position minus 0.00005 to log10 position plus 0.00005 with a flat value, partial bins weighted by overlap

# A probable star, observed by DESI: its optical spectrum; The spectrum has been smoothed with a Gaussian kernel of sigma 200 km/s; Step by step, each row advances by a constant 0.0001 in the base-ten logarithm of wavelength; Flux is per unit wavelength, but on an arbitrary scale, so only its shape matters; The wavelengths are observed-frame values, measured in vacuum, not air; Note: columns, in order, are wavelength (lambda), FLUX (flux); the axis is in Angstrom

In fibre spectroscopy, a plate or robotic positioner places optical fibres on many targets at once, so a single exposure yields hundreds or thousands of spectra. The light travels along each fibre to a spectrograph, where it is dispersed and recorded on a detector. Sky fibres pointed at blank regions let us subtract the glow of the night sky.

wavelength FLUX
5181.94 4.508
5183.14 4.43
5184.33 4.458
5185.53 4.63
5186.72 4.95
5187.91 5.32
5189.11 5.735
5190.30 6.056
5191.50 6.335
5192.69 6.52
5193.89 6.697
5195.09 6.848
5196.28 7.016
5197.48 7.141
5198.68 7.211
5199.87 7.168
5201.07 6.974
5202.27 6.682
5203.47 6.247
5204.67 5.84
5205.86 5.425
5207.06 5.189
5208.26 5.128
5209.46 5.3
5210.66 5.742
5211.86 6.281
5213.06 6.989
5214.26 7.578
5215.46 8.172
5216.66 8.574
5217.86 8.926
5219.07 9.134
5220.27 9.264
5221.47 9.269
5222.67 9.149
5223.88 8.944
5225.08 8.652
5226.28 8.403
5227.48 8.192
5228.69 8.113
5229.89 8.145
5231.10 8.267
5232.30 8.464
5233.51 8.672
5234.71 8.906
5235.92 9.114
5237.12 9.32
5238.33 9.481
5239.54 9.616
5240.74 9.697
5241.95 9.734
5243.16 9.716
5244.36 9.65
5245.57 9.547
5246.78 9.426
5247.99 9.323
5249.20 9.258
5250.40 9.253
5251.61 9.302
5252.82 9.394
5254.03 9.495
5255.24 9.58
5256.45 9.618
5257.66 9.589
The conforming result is 1.62 Angstrom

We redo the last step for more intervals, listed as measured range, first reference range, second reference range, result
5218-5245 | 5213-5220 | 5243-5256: -0.4 Angstrom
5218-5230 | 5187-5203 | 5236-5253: -0.7 Angstrom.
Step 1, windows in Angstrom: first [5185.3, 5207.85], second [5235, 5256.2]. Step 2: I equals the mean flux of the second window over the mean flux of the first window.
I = 1.52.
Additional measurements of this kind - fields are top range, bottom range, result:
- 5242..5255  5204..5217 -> 1.49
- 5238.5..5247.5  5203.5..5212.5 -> 1.71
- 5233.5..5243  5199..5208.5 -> 1.52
